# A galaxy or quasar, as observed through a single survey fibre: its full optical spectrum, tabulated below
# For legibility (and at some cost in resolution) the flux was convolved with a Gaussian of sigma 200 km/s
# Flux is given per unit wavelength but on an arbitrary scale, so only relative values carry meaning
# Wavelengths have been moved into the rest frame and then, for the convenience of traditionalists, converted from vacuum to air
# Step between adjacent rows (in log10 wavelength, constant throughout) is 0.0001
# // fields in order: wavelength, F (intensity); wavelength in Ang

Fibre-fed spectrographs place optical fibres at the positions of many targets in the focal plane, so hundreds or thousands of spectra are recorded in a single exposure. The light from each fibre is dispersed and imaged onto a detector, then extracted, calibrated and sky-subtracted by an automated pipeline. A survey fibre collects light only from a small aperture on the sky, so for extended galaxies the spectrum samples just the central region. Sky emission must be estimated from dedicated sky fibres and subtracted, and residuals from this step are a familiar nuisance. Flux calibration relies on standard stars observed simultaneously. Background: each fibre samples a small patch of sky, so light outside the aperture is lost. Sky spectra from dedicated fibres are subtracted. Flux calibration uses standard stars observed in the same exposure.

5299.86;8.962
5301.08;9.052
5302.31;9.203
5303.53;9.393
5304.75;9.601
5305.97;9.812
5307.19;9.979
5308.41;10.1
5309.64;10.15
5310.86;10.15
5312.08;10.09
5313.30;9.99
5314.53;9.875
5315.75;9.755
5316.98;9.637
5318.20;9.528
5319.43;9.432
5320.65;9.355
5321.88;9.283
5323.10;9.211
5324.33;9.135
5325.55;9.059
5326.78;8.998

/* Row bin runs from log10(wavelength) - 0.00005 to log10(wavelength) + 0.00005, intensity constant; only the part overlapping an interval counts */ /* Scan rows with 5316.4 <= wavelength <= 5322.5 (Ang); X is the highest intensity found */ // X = 9.637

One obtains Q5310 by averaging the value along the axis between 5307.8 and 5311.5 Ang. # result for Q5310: 10.1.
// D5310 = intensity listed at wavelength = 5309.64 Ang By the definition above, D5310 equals 10.15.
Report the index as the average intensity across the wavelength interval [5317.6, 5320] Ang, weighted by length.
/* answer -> 9.46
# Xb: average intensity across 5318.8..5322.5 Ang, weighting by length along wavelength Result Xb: 9.36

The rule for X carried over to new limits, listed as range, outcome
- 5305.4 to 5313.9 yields 10.15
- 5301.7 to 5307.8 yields 9.979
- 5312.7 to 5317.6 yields 9.99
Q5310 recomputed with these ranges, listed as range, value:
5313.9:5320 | 9.63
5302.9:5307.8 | 9.71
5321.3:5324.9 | 9.21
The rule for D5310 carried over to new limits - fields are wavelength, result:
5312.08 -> 10.09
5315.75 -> 9.755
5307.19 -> 9.979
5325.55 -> 9.059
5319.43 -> 9.432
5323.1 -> 9.211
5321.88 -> 9.283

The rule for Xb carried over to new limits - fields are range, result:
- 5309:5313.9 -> 10.1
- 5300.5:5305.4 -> 9.31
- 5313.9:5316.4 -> 9.78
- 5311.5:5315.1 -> 9.98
